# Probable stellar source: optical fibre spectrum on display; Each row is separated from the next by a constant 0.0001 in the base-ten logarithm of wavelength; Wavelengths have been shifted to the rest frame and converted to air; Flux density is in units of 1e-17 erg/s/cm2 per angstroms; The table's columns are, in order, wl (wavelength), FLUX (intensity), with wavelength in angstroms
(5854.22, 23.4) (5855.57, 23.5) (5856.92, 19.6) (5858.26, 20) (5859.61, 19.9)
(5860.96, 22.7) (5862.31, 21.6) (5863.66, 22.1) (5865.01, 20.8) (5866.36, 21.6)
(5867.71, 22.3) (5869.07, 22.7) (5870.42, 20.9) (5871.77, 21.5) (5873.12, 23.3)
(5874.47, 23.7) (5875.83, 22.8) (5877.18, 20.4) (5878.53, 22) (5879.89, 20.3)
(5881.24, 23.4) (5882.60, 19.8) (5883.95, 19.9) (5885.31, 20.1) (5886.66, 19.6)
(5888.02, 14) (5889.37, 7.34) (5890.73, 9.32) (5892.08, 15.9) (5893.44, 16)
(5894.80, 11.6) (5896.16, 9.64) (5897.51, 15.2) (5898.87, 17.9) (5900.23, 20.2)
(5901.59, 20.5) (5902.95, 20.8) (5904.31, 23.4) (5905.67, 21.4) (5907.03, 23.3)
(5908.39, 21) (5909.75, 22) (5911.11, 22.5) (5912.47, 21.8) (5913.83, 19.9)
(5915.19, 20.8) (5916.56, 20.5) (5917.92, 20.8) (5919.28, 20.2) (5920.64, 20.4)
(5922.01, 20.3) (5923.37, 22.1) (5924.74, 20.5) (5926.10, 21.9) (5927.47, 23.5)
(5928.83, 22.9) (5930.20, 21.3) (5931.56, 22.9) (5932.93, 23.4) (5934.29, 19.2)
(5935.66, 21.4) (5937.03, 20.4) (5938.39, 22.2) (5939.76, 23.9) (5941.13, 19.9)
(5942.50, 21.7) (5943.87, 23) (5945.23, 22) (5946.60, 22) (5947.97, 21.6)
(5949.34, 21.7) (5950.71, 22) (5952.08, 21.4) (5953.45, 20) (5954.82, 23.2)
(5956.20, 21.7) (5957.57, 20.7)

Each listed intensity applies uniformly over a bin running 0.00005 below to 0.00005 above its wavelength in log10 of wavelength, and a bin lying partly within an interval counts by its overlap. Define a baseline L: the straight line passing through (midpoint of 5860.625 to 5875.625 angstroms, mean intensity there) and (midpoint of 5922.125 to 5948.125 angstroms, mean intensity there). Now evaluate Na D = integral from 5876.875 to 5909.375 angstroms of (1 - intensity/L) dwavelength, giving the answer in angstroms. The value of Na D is 5.8 angstroms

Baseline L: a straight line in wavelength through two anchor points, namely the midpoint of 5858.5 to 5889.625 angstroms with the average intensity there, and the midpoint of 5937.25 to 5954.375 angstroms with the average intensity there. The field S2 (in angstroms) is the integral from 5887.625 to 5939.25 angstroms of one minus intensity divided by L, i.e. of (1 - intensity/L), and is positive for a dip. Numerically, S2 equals 4.5 angstroms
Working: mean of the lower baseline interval 20.7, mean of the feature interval 19.5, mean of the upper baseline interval 21.8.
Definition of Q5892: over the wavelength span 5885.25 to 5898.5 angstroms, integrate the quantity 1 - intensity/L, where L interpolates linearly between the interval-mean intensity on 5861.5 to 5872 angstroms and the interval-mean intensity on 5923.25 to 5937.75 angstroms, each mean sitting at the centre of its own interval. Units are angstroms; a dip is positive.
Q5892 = 4.9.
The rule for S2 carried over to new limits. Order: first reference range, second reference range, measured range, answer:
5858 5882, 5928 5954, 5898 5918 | 0.64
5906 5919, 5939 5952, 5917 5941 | 0.12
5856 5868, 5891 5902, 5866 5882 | -2.40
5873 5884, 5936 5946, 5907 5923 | 0.56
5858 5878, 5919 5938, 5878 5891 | 2.35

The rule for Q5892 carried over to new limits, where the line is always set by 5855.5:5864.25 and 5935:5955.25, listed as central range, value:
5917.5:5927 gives 0.29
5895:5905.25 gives 1.65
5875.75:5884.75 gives 0.09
